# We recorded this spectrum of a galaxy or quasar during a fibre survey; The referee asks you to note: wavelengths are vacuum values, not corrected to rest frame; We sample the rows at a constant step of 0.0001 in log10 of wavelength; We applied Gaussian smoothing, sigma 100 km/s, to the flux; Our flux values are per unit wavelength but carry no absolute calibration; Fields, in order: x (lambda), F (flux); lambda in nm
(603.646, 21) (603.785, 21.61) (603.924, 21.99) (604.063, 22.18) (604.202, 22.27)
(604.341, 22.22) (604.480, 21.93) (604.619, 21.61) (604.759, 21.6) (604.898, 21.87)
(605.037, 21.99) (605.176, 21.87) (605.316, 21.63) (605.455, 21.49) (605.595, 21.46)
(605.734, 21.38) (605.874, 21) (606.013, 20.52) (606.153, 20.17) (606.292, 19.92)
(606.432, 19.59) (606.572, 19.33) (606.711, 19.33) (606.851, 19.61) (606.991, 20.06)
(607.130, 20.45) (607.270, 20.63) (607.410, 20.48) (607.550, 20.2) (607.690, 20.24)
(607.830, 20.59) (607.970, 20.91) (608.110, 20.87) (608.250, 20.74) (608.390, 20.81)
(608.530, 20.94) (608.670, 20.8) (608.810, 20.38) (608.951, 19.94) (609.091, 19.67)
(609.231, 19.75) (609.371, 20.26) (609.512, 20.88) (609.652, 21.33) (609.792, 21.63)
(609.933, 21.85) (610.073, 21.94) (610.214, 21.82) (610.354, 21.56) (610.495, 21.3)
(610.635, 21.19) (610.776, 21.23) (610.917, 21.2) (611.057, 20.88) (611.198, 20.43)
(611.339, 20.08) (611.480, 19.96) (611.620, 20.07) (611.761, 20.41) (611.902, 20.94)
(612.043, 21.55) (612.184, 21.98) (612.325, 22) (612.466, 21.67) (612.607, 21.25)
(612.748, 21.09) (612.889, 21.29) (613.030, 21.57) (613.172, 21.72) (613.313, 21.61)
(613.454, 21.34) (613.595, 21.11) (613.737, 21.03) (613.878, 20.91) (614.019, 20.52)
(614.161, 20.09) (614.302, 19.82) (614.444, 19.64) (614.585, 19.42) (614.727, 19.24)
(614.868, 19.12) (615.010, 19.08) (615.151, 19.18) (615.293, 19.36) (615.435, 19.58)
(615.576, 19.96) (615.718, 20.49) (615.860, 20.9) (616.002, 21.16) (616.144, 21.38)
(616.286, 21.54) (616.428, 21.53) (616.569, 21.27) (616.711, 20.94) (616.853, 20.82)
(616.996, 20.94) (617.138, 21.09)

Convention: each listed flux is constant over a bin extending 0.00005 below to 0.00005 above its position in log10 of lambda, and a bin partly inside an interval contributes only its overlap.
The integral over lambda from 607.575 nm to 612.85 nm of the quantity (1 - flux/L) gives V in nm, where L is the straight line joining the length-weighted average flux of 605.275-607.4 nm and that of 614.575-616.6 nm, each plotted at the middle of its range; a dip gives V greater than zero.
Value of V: -0.150 nm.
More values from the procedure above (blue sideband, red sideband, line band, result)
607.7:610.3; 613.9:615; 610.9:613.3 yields -0.11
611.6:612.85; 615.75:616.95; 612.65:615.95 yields 0.13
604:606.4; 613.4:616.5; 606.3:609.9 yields 0.12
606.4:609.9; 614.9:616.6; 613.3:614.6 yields -0.01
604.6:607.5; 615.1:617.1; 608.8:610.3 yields -0.01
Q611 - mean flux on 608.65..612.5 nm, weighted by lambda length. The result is 20.9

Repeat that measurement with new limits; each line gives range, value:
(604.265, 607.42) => 20.9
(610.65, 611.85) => 20.6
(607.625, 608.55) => 20.7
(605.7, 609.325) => 20.3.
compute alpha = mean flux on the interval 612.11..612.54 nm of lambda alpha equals 21.9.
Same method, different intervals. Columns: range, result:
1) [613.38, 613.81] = 21.2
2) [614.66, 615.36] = 19.2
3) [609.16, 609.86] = 20.8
